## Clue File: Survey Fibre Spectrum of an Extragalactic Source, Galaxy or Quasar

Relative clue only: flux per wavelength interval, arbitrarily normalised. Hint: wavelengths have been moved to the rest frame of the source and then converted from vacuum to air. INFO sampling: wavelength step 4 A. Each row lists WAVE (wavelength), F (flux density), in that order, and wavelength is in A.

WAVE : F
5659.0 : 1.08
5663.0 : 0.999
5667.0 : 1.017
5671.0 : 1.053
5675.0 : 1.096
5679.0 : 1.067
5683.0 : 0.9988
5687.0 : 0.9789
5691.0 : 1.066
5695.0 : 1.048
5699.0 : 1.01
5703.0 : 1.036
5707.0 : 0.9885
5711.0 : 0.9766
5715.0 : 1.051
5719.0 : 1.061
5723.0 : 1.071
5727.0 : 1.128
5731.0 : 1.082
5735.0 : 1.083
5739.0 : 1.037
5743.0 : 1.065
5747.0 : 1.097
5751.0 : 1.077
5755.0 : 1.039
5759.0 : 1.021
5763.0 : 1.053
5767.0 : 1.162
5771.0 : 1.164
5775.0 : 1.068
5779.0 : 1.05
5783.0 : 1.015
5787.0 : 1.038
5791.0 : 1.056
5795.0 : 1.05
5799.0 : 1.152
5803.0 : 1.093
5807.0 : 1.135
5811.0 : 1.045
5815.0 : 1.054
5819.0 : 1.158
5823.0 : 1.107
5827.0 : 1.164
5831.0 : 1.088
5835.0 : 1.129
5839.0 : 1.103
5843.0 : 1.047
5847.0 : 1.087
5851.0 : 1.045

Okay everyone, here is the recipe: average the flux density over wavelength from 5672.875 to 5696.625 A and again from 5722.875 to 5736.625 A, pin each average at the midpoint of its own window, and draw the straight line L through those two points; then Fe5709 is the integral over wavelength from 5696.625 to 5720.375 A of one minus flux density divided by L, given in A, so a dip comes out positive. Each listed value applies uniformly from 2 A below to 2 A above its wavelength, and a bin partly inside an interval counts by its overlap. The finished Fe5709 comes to 1.11 A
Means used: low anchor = 1.04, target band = 1.02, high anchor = 1.09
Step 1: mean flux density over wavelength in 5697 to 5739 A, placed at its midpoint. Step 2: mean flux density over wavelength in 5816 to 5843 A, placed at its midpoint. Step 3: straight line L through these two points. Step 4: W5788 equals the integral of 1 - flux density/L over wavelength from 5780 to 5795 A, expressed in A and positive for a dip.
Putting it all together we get 0.7 A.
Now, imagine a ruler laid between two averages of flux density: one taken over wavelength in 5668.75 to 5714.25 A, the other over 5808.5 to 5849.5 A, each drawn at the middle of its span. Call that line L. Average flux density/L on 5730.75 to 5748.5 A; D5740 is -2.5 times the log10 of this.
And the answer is -0.02 mag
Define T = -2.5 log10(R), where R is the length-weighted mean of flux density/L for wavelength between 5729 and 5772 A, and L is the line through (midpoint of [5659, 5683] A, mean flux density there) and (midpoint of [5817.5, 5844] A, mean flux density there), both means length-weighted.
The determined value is 0.002 mag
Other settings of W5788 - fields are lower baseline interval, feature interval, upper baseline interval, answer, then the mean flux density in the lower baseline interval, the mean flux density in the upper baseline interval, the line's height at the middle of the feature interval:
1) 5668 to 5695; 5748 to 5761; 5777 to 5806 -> 0.11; 1.04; 1.07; 1.06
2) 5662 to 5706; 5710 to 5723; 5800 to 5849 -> 0.12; 1.03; 1.1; 1.05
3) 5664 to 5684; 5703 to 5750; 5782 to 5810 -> 0.11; 1.05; 1.08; 1.06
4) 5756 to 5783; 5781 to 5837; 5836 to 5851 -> -0.69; 1.08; 1.08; 1.08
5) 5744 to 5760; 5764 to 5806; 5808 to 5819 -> -0.61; 1.06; 1.08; 1.07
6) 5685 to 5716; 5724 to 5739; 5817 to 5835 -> -0.60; 1.02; 1.13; 1.05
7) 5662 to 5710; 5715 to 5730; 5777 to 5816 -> -0.56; 1.03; 1.07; 1.04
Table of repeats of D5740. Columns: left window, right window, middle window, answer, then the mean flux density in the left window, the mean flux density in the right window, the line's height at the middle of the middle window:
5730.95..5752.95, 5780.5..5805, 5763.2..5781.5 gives -0.03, 1.07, 1.07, 1.07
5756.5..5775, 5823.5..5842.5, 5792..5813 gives 0.01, 1.09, 1.11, 1.11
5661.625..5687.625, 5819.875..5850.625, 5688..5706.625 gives 0.01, 1.03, 1.1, 1.04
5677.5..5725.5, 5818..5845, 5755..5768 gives 0.00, 1.03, 1.11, 1.07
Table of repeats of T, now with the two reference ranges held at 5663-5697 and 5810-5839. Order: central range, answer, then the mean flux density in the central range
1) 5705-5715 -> 0.06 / 0.996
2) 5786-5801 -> 0.02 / 1.08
